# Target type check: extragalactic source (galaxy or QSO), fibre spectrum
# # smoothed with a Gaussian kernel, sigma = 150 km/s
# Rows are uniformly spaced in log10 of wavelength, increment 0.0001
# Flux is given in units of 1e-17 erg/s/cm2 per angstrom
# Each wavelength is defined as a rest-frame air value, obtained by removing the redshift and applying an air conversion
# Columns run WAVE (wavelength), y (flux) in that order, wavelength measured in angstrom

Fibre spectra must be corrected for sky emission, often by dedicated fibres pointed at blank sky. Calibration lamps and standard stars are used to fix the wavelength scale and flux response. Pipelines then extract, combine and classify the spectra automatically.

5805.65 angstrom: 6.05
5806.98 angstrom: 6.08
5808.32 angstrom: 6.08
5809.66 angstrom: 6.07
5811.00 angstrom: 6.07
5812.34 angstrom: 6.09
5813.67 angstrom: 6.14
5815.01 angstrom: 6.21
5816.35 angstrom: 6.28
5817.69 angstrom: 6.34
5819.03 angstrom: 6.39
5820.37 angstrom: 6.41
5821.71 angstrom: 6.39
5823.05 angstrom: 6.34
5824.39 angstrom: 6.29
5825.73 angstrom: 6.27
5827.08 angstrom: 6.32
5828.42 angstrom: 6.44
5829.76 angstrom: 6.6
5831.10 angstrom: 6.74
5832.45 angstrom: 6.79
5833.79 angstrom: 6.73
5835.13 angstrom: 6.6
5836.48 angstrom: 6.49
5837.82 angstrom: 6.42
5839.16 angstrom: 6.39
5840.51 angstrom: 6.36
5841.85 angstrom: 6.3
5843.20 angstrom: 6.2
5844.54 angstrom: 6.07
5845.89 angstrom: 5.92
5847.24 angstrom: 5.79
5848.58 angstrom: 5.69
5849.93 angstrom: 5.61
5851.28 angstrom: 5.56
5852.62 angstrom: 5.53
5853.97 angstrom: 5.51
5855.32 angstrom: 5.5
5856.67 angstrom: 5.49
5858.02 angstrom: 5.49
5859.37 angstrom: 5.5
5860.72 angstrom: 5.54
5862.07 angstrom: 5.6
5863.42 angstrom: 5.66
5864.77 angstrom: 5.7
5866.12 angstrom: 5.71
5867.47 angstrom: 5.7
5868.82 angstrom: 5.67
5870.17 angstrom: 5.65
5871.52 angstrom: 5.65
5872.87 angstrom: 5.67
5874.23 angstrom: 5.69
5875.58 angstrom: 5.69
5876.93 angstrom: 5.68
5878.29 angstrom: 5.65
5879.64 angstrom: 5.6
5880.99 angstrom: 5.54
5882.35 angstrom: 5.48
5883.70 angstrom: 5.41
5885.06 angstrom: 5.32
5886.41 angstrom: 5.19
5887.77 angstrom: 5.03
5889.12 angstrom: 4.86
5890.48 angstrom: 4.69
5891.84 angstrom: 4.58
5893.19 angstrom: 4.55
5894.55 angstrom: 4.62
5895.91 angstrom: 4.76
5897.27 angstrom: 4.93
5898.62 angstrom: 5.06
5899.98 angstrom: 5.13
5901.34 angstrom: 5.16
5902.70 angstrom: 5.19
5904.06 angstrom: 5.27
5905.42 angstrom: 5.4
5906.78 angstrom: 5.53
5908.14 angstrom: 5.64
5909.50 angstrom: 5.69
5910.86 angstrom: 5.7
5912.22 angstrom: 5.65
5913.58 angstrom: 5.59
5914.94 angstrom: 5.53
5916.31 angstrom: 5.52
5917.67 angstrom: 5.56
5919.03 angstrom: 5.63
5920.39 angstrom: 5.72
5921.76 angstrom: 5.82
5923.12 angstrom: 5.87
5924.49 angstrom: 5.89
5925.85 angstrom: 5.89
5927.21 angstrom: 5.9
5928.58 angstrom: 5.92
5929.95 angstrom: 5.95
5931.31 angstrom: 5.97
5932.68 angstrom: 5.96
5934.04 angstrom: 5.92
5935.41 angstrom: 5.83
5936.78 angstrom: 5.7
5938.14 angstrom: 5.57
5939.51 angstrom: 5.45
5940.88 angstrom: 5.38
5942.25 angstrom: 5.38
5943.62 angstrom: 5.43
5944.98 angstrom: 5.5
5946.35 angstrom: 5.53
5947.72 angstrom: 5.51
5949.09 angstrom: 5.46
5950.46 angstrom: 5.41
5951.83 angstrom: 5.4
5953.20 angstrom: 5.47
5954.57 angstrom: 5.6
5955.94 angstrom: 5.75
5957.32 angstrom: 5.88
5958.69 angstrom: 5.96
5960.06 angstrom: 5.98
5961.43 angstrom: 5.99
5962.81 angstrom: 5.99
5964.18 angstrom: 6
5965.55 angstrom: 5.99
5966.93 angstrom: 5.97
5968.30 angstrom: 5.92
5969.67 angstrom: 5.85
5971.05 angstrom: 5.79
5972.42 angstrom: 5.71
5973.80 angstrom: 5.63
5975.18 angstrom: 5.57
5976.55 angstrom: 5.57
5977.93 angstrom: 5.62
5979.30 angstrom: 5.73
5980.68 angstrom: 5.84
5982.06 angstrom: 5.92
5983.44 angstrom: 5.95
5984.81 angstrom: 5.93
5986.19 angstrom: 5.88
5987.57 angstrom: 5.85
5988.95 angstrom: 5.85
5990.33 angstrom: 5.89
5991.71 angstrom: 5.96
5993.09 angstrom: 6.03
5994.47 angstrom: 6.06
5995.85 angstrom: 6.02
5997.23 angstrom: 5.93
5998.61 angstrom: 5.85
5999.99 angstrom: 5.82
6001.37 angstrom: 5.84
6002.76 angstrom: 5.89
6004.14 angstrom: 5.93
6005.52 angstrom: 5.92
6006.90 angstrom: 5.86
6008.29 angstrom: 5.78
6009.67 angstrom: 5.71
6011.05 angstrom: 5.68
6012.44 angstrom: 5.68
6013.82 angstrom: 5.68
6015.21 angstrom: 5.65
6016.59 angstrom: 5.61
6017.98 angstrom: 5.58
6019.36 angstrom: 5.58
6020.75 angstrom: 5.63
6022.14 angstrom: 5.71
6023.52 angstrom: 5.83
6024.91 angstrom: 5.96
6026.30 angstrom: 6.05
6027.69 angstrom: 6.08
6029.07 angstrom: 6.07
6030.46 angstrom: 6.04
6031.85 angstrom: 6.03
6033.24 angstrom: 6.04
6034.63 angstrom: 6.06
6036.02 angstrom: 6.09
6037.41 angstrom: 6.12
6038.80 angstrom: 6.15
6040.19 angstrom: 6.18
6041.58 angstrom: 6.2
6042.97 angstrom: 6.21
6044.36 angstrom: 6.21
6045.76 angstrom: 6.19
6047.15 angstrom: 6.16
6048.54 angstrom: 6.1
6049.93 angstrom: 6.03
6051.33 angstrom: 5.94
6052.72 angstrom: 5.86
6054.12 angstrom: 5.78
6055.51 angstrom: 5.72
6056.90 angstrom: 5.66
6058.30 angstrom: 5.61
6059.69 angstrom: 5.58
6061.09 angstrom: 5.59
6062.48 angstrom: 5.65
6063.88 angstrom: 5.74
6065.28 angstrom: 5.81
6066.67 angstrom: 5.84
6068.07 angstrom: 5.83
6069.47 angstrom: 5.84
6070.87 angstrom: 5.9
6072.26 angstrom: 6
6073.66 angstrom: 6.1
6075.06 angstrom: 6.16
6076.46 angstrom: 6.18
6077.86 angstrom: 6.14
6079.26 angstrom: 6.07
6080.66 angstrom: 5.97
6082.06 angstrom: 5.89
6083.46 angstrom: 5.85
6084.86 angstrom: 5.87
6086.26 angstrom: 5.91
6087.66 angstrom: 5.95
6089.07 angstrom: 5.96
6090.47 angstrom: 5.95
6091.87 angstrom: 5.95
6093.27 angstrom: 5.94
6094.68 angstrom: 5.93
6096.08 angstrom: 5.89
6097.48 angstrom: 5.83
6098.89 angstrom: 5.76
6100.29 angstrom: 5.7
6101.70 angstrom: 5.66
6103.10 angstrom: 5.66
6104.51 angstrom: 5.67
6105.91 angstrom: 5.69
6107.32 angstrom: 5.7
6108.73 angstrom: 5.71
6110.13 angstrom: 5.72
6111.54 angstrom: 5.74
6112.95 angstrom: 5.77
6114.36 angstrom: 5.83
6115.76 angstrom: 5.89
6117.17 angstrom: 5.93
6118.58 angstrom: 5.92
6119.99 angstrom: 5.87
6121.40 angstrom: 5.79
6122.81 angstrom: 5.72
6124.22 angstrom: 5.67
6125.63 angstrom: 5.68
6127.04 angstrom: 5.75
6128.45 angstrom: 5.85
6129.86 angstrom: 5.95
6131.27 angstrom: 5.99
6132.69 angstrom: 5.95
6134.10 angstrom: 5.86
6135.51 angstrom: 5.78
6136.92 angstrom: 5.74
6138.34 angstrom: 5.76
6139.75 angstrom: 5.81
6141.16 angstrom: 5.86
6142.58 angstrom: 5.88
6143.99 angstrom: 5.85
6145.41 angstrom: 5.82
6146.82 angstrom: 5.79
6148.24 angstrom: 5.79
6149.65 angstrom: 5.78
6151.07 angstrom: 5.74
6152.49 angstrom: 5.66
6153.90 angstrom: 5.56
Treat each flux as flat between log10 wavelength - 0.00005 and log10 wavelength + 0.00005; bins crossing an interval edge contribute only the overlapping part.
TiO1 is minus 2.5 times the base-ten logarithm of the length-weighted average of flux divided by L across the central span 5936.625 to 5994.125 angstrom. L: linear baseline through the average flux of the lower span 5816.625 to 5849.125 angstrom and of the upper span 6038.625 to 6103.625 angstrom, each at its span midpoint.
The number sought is 0.07 mag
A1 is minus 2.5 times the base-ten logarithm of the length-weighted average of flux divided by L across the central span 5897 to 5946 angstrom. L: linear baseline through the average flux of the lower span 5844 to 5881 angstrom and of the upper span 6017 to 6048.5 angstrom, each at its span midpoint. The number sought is 0.03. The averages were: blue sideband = 5.65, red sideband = 6.01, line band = 5.6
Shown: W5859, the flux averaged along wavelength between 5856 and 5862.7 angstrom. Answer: 5.52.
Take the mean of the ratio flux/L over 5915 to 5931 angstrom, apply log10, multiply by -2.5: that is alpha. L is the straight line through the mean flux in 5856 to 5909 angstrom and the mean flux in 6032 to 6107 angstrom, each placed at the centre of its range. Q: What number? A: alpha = -0.059 mag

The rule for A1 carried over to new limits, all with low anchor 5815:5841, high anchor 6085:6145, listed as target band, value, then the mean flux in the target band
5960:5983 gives 0.06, 5.82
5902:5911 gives 0.15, 5.47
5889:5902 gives 0.29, 4.83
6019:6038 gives 0.01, 5.95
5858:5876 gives 0.13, 5.64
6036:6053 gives -0.03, 6.12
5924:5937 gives 0.06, 5.9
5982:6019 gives 0.04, 5.84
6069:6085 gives -0.02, 6.01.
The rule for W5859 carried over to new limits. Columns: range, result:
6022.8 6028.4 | 5.99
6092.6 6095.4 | 5.93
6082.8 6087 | 5.88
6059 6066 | 5.68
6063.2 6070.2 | 5.81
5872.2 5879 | 5.67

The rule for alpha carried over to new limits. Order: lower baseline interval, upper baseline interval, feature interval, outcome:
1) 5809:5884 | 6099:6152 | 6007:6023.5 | 0.04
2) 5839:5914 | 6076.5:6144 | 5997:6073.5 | -0.03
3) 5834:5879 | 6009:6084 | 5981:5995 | -0.01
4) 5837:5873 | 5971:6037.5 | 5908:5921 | 0.03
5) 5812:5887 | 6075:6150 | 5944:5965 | 0.04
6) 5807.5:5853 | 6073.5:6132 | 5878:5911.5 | 0.18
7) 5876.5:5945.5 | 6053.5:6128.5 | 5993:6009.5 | -0.05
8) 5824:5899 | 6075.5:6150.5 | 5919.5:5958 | 0.01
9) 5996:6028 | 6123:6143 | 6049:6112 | -0.01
